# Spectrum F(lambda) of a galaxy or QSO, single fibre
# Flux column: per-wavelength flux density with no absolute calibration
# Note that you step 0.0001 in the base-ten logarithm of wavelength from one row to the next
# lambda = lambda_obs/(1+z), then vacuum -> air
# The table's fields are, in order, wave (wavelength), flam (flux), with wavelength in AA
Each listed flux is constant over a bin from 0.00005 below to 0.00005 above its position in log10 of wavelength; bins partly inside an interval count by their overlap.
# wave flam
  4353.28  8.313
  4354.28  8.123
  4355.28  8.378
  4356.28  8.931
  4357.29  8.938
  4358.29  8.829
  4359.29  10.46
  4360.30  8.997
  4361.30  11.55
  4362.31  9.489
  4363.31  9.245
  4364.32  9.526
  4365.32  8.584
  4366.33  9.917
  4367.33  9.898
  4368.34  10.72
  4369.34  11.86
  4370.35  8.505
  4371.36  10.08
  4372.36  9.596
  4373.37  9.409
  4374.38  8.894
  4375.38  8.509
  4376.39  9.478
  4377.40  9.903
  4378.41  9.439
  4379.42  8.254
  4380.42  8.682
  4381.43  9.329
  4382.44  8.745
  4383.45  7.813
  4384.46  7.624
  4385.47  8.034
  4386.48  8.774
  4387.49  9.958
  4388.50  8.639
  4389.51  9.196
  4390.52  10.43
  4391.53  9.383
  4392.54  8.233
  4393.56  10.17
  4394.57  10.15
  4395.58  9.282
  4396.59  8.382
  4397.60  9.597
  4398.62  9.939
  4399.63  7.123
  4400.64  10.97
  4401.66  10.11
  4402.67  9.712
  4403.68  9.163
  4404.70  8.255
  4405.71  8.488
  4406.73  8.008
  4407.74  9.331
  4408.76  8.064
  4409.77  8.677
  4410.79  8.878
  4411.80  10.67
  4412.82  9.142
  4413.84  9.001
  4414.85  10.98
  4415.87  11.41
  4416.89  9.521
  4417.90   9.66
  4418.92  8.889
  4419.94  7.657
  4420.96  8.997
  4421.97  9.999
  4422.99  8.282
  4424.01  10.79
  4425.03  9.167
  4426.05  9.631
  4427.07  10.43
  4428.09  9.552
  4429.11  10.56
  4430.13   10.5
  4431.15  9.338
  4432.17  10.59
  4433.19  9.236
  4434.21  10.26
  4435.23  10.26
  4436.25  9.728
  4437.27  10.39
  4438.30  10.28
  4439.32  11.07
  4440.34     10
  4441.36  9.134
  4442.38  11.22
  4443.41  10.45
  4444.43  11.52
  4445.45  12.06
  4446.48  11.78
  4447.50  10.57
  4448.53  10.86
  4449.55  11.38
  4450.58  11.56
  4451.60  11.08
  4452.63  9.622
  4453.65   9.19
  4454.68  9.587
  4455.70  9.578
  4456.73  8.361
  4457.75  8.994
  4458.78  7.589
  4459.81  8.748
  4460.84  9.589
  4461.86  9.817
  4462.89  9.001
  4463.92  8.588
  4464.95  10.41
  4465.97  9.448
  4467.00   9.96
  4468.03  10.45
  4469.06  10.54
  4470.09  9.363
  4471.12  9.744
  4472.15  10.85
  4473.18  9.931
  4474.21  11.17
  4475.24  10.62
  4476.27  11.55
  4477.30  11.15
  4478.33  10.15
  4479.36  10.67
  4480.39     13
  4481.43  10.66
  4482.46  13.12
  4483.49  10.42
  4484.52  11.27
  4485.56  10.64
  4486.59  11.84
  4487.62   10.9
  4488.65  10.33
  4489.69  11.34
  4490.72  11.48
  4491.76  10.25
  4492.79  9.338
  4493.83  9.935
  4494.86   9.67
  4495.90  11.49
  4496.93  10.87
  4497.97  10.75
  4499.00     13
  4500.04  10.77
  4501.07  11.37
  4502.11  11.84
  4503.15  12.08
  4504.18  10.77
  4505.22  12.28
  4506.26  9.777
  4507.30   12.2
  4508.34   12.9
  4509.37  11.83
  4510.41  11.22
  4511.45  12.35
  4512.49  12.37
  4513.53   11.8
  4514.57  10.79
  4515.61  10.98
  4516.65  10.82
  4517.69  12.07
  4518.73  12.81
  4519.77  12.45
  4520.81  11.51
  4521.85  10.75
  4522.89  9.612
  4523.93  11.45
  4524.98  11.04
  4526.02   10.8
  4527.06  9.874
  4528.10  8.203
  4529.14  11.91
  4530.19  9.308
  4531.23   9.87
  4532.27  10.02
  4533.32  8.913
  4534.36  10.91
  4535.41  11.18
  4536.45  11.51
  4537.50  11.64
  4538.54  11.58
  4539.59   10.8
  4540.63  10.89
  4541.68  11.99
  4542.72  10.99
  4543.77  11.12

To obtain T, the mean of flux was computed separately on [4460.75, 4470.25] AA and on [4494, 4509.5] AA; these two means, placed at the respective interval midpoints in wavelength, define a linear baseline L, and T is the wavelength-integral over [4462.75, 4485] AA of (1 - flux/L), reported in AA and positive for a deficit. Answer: -1.0 AA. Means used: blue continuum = 9.74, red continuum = 11.4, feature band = 10.6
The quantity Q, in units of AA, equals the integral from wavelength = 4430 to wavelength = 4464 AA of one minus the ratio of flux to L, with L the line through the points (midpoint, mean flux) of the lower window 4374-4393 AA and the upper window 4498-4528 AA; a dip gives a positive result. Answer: 0.2 AA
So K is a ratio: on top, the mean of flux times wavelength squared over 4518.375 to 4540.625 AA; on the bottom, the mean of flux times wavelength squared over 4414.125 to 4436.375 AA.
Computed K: 1.15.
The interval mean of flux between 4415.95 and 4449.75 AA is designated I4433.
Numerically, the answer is 10.1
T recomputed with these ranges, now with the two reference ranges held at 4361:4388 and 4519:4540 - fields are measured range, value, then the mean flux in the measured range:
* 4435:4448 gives -1.0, 10.7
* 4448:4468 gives 0.8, 9.67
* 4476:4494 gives -1.3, 11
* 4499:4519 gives -2.2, 11.7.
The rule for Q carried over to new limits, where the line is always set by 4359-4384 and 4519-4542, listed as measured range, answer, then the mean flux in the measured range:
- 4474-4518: -3.3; 11.2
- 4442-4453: -1.1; 11.1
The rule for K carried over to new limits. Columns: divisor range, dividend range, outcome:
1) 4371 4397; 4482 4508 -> 1.29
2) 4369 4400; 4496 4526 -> 1.33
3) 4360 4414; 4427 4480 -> 1.13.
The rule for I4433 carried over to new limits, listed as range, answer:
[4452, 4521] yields 10.7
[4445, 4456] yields 10.7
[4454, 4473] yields 9.48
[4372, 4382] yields 9.14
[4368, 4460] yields 9.6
